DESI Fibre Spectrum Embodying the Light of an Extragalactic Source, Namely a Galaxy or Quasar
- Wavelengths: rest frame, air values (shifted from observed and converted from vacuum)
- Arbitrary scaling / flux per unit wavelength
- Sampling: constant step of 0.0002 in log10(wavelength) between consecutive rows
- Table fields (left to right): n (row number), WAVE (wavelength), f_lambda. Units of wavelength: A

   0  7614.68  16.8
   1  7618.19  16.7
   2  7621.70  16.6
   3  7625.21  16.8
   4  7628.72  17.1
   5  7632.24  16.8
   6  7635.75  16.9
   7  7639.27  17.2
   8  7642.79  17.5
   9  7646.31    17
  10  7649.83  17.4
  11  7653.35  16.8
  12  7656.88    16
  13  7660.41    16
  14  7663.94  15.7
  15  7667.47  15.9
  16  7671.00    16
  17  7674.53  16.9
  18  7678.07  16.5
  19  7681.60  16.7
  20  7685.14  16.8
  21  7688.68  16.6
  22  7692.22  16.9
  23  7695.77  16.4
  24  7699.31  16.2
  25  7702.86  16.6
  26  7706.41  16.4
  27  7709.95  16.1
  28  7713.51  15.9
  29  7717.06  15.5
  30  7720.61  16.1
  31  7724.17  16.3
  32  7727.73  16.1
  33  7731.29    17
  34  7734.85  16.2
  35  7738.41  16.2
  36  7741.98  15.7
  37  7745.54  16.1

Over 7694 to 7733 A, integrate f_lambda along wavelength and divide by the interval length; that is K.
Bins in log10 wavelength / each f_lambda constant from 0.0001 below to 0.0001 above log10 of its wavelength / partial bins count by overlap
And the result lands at 16.2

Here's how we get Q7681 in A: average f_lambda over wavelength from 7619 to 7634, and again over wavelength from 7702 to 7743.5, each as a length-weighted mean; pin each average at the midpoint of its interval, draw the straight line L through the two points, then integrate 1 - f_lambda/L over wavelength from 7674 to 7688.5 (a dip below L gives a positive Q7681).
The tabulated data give -0.2 A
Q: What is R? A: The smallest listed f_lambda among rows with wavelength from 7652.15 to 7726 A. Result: 15.5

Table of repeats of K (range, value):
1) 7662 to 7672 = 15.9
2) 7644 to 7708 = 16.5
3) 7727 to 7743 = 16.3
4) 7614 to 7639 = 16.8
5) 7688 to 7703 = 16.5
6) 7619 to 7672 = 16.7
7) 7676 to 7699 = 16.6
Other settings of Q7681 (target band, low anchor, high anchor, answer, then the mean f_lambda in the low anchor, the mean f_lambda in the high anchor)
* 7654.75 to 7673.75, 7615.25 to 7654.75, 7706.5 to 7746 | 0.8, 17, 16.1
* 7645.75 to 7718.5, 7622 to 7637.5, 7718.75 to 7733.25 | 0.9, 16.9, 16.4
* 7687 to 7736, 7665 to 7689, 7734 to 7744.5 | -0.3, 16.5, 16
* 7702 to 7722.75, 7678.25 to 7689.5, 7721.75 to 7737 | 0.5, 16.7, 16.4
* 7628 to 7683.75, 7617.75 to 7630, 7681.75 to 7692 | 0.4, 16.8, 16.7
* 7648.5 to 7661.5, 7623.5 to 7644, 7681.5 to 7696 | 0.3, 17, 16.7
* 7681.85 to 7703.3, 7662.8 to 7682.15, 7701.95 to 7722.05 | -0.5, 16.3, 16.1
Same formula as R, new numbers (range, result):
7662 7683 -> 15.7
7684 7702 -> 16.2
